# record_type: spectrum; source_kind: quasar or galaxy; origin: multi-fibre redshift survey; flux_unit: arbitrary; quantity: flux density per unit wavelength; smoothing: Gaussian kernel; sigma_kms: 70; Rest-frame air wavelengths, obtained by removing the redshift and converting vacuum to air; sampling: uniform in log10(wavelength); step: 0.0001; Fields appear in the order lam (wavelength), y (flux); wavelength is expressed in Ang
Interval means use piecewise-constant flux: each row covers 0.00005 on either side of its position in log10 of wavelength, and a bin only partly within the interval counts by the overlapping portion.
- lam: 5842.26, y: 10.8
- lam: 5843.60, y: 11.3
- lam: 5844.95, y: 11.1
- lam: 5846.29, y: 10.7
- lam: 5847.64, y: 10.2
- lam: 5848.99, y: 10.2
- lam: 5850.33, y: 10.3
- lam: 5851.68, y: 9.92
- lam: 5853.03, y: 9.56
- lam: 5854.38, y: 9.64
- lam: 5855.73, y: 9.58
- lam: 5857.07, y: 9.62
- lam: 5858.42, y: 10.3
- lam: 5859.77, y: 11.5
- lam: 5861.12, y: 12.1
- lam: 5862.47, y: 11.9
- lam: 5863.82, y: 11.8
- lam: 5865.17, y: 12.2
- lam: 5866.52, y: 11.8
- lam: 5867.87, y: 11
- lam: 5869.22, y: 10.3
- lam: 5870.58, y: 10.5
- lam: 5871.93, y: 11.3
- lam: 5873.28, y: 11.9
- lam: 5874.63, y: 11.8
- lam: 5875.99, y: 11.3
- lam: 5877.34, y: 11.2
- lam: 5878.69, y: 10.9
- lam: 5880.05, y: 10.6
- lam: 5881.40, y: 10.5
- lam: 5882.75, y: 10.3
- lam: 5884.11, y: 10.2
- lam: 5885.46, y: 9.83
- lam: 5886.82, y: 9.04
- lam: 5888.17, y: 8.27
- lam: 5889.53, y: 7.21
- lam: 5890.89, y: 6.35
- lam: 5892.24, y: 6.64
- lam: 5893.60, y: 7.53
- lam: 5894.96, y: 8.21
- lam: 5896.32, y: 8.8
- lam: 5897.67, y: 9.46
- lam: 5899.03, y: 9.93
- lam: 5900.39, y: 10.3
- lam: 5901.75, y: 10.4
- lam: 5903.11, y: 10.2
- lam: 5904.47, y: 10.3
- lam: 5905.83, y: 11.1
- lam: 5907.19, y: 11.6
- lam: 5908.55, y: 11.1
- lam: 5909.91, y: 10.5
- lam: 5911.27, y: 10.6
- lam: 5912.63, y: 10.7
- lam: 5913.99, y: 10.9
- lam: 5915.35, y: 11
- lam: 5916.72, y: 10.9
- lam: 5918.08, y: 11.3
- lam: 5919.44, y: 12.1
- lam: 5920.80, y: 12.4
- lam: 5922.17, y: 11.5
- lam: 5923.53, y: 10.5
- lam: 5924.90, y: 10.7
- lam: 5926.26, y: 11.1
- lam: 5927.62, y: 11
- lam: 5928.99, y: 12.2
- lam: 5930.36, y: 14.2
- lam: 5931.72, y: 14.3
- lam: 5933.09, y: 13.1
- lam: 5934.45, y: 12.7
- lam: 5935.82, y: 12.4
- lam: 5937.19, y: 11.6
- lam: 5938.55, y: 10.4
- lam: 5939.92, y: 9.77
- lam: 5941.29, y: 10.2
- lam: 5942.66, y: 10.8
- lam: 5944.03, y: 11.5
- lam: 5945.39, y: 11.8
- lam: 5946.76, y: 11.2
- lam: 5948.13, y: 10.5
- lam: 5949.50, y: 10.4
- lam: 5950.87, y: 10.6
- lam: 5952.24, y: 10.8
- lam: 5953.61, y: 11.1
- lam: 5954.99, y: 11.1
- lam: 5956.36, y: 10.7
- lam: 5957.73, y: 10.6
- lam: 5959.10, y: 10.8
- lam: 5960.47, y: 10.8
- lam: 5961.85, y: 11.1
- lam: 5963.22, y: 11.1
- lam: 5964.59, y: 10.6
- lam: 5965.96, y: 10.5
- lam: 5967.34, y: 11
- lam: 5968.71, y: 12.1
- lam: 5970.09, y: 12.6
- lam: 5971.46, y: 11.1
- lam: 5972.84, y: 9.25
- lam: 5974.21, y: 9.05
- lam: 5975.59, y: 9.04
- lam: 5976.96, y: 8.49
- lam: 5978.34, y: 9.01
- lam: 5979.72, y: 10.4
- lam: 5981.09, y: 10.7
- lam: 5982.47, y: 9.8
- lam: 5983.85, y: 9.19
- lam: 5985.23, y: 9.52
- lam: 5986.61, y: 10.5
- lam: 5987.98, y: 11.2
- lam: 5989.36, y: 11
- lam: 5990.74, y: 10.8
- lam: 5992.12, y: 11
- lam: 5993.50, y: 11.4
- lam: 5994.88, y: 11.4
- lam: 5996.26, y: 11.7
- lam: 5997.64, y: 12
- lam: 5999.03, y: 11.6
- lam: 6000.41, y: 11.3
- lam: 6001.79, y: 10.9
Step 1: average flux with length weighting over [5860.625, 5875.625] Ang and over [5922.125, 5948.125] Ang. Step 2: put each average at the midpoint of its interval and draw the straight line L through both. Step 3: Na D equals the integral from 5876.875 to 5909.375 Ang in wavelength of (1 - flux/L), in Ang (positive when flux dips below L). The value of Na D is 5.5 Ang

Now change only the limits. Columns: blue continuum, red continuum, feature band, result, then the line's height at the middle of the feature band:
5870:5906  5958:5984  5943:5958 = -1.1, 10.2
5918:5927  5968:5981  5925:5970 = -2.2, 10.8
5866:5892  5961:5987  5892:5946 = -3.8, 10.2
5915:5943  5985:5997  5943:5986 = 2.9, 11.3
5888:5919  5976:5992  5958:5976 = -1.3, 10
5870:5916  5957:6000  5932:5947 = -1.7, 10.3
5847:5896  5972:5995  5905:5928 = -2.3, 10.1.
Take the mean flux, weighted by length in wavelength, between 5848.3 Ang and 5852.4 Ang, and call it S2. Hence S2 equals 10.1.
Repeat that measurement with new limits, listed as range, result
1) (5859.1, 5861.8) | 11.8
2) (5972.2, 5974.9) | 9.16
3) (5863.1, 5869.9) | 11.4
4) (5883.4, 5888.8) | 9.35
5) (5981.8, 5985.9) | 9.49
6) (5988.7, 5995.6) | 11.1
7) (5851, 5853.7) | 9.72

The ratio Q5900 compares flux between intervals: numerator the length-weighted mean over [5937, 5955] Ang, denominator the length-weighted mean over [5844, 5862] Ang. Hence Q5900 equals 1.0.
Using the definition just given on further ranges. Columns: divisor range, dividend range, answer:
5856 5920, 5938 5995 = 1.02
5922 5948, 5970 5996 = 0.88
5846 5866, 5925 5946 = 1.11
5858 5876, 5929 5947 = 1.04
